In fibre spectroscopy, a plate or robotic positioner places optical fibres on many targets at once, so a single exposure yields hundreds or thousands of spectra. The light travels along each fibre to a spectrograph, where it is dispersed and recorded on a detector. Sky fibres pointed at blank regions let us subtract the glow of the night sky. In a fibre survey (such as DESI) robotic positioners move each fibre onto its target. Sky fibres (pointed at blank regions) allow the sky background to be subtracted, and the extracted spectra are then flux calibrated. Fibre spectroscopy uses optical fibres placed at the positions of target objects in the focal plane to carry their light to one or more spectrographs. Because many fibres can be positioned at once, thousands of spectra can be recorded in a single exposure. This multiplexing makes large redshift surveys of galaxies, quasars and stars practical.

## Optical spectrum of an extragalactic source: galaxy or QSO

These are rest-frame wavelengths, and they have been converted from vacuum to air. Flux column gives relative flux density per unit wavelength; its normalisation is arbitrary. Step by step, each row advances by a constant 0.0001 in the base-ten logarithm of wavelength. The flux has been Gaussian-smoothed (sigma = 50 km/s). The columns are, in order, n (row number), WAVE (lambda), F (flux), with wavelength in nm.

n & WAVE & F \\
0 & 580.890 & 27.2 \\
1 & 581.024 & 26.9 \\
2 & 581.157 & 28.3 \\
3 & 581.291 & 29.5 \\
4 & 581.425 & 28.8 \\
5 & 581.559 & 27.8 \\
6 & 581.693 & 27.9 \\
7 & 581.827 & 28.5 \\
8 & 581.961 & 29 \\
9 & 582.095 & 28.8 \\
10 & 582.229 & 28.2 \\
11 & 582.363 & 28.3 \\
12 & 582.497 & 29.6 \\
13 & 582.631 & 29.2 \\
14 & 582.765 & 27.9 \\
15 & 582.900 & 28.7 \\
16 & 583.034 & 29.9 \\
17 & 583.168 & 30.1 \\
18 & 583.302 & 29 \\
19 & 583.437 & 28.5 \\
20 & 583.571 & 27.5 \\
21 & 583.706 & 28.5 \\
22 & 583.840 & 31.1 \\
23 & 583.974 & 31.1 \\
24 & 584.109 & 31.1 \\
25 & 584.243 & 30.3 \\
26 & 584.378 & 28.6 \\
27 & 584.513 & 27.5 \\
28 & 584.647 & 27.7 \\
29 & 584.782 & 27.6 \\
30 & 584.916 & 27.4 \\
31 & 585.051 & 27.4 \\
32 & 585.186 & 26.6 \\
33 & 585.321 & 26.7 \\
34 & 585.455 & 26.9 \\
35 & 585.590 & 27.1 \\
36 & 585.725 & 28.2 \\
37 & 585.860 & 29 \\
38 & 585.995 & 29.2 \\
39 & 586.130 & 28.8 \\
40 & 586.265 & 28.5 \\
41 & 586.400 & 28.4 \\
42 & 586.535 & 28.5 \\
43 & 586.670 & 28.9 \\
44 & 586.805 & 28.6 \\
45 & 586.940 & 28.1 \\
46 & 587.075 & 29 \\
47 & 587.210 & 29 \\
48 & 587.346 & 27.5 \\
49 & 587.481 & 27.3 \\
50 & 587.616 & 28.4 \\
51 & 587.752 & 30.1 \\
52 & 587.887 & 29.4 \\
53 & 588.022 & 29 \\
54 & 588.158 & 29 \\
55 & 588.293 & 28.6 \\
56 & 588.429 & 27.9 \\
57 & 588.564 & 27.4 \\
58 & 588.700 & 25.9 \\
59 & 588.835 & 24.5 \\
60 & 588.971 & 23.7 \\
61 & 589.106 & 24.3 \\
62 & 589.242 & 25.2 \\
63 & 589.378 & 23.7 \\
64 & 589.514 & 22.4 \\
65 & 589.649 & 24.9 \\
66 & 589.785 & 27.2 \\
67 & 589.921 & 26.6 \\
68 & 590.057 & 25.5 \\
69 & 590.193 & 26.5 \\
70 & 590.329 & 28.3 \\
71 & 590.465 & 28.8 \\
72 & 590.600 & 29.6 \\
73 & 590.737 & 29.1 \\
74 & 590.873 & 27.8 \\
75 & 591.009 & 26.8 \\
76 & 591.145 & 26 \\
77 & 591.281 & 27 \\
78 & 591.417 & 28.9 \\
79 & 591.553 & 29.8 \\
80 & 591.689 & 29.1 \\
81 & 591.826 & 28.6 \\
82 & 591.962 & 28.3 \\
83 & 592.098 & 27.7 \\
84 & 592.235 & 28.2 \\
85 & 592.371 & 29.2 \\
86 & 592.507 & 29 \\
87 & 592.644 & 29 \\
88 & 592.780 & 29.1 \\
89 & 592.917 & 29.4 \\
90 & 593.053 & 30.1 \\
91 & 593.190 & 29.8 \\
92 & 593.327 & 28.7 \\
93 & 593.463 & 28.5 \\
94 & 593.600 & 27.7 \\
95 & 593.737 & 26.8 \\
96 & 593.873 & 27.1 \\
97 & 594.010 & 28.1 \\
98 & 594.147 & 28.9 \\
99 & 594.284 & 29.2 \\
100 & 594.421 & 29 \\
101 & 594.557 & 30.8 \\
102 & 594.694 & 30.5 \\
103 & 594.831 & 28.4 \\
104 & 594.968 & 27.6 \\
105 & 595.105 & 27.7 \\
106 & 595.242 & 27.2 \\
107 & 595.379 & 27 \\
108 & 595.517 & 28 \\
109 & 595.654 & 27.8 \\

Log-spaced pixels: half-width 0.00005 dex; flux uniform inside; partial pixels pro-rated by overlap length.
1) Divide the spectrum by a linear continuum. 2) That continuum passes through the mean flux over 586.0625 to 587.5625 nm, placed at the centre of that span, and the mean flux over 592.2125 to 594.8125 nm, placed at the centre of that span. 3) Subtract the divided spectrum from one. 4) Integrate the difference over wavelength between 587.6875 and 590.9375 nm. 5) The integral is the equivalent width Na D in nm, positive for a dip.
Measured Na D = 0.20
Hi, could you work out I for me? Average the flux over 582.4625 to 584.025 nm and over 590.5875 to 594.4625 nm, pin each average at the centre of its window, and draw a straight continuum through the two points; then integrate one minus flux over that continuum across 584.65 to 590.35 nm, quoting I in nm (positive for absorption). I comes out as 0.31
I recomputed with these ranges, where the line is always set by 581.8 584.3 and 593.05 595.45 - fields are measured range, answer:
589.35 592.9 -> 0.13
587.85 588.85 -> 0.04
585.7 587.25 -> 0.02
